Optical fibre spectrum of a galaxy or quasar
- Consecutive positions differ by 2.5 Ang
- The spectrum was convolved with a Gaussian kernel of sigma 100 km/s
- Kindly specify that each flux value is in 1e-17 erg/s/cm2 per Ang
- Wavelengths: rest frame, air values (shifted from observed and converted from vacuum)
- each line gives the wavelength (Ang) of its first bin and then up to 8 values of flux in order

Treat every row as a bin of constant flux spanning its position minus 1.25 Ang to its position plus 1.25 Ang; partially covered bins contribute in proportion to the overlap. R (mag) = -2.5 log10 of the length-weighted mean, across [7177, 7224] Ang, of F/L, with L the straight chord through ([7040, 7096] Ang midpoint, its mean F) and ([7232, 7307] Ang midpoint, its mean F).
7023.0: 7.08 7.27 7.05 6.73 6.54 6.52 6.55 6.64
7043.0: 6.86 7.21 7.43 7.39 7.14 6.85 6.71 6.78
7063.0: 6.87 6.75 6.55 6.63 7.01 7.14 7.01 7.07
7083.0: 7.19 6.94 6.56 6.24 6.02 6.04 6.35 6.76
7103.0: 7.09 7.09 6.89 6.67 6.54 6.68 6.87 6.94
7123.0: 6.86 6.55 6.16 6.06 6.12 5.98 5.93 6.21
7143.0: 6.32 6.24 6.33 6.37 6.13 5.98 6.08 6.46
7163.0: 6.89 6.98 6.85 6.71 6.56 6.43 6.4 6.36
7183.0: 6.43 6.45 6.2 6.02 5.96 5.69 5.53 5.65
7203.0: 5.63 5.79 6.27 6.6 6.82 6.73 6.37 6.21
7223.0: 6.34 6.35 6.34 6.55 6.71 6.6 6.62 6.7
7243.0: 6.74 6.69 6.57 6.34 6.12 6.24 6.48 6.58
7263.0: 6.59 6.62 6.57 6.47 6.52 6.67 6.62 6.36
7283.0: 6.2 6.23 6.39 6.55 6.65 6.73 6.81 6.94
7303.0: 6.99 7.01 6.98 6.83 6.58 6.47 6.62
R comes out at 0.083 mag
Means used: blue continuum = 6.84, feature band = 6.18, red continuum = 6.58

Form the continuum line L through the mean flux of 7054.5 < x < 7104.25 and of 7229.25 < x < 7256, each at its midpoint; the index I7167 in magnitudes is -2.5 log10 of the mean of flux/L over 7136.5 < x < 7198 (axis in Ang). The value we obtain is 0.053 mag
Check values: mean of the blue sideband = 6.73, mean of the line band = 6.31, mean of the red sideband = 6.54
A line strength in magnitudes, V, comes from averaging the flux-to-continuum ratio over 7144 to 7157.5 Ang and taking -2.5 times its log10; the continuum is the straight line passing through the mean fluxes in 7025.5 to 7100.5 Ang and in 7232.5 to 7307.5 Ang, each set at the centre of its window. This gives 0.08 mag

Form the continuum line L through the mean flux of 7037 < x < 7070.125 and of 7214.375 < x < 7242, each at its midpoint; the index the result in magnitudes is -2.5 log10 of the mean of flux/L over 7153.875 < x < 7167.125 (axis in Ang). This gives 0.03 mag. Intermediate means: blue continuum 6.9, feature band 6.48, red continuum 6.5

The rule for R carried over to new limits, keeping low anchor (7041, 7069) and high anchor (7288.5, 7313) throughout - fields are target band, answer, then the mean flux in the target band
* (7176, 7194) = 0.10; 6.27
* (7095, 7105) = 0.05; 6.64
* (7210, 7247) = 0.05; 6.56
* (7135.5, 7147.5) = 0.12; 6.16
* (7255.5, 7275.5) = 0.05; 6.54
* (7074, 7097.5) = 0.04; 6.68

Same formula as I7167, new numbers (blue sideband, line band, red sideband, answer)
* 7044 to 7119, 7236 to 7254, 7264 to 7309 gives 0.019 mag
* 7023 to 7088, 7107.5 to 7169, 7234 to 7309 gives 0.057 mag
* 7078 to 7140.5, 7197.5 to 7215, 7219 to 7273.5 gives 0.073 mag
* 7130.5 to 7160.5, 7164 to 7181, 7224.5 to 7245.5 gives -0.057 mag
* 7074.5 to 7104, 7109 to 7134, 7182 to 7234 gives 0.002 mag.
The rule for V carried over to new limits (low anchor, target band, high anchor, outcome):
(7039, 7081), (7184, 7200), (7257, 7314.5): 0.135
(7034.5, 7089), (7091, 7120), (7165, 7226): 0.011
